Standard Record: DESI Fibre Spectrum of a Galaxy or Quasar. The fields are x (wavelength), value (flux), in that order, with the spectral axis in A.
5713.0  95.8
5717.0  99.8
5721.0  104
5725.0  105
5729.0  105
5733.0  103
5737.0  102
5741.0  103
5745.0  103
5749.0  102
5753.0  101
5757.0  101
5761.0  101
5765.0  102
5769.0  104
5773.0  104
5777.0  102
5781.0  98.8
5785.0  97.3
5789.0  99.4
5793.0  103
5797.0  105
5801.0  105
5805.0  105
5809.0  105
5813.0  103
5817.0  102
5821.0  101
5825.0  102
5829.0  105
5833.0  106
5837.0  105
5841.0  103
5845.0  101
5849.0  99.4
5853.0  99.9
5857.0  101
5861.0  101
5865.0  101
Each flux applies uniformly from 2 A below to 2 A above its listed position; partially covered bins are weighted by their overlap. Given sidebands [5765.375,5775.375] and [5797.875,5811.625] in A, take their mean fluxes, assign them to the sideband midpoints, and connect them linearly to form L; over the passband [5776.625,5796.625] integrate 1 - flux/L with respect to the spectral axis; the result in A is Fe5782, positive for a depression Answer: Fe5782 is 0.7 A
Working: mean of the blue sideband 104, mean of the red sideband 105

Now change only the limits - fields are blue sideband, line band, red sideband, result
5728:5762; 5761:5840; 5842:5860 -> -1.1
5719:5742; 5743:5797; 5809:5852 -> 0.9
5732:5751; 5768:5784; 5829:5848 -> 0.2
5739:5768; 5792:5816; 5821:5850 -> -0.4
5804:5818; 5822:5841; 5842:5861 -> -0.4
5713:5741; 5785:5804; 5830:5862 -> 0.0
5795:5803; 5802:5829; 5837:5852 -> 0.1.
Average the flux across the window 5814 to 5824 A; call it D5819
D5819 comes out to 102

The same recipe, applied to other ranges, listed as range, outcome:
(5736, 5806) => 102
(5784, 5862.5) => 103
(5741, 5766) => 102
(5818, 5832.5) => 103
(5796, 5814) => 105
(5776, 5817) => 102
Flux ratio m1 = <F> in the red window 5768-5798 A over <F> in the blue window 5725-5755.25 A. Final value 0.99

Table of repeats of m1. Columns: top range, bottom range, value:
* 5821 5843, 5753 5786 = 1.03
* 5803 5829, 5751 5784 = 1.02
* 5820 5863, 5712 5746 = 1.00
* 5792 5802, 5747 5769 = 1.03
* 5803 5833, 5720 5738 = 1.00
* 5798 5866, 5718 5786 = 1.00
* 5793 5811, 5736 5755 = 1.03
